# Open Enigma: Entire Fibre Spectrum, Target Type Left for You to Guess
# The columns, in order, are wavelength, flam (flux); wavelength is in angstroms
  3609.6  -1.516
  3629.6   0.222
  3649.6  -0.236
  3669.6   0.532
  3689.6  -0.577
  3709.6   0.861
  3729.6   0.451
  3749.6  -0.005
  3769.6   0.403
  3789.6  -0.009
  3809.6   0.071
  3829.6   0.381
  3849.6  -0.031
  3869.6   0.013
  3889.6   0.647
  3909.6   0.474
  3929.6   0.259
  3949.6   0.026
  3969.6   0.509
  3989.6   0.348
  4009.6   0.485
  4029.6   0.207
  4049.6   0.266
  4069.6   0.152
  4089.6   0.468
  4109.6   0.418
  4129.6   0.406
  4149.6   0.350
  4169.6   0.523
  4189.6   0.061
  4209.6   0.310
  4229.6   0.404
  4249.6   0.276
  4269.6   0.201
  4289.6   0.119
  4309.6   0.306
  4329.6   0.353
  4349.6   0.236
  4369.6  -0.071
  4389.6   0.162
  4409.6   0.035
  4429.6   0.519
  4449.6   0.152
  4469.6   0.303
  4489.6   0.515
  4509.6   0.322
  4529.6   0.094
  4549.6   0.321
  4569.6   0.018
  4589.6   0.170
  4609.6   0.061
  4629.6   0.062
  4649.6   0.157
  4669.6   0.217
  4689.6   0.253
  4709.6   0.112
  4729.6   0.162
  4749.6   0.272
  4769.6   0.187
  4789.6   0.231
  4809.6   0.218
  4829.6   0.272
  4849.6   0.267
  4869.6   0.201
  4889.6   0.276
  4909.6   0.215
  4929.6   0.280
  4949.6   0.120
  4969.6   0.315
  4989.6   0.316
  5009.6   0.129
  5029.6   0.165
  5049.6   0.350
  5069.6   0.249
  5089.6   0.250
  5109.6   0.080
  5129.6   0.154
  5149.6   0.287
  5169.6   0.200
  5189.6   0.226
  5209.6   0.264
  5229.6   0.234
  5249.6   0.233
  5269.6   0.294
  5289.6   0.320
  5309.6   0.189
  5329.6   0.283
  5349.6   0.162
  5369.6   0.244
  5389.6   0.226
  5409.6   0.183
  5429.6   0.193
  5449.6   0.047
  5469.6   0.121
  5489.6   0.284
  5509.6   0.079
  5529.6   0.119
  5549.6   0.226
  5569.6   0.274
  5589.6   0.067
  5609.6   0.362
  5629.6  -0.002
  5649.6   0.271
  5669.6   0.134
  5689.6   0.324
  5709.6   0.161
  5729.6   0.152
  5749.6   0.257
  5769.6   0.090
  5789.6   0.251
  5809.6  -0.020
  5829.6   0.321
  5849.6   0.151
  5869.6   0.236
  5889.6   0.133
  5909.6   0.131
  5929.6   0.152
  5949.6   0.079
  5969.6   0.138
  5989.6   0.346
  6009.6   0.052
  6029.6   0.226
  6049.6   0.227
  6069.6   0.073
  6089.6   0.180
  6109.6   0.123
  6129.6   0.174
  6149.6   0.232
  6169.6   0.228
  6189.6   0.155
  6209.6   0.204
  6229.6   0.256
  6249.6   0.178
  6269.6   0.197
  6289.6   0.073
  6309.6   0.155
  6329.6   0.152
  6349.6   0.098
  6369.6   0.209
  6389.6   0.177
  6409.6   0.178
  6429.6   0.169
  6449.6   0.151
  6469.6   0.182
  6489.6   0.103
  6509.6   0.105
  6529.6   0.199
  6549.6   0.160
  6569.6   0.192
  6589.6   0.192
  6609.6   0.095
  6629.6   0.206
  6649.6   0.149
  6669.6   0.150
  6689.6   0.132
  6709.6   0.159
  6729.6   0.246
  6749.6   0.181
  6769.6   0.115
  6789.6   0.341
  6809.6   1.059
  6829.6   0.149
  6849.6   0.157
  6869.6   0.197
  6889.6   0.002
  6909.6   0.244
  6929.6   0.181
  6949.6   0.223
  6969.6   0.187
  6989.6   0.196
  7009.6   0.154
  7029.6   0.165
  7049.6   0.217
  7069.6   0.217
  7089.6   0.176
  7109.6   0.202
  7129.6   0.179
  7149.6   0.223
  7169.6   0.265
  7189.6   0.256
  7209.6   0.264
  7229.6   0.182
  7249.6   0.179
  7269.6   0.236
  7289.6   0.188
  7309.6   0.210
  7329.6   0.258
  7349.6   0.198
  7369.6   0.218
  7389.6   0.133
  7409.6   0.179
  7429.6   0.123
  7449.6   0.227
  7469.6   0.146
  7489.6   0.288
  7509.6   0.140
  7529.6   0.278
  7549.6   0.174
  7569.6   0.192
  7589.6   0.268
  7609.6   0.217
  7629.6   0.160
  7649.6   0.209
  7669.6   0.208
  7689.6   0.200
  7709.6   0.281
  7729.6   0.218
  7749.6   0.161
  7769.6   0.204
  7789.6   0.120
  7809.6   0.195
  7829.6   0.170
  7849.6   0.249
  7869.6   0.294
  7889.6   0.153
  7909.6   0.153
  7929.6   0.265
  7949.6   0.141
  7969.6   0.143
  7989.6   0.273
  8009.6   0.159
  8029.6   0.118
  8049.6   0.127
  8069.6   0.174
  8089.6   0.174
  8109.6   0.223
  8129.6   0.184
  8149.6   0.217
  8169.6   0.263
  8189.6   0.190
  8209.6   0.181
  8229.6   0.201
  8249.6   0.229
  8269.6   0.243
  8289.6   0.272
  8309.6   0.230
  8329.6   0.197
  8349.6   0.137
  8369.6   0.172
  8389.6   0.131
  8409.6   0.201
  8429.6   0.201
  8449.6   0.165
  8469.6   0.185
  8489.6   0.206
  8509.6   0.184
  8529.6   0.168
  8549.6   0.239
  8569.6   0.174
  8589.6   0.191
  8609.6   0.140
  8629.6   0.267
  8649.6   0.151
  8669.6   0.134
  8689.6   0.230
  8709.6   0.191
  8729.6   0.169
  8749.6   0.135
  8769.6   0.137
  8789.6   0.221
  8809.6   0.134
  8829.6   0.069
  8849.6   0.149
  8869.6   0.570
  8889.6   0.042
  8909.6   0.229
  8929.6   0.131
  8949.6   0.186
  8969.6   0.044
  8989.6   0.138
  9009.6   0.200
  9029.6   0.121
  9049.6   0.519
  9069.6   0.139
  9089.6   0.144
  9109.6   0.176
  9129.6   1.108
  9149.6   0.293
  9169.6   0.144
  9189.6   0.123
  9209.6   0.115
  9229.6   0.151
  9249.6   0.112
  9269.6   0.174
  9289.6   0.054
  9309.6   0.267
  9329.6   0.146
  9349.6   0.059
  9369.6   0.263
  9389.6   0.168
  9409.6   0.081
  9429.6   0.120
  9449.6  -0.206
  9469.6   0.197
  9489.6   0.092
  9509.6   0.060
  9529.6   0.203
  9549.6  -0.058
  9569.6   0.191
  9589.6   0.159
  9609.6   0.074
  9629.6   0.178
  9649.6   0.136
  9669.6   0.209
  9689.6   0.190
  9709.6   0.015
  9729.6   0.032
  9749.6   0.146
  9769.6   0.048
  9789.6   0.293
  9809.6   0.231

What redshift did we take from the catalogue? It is 0.82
